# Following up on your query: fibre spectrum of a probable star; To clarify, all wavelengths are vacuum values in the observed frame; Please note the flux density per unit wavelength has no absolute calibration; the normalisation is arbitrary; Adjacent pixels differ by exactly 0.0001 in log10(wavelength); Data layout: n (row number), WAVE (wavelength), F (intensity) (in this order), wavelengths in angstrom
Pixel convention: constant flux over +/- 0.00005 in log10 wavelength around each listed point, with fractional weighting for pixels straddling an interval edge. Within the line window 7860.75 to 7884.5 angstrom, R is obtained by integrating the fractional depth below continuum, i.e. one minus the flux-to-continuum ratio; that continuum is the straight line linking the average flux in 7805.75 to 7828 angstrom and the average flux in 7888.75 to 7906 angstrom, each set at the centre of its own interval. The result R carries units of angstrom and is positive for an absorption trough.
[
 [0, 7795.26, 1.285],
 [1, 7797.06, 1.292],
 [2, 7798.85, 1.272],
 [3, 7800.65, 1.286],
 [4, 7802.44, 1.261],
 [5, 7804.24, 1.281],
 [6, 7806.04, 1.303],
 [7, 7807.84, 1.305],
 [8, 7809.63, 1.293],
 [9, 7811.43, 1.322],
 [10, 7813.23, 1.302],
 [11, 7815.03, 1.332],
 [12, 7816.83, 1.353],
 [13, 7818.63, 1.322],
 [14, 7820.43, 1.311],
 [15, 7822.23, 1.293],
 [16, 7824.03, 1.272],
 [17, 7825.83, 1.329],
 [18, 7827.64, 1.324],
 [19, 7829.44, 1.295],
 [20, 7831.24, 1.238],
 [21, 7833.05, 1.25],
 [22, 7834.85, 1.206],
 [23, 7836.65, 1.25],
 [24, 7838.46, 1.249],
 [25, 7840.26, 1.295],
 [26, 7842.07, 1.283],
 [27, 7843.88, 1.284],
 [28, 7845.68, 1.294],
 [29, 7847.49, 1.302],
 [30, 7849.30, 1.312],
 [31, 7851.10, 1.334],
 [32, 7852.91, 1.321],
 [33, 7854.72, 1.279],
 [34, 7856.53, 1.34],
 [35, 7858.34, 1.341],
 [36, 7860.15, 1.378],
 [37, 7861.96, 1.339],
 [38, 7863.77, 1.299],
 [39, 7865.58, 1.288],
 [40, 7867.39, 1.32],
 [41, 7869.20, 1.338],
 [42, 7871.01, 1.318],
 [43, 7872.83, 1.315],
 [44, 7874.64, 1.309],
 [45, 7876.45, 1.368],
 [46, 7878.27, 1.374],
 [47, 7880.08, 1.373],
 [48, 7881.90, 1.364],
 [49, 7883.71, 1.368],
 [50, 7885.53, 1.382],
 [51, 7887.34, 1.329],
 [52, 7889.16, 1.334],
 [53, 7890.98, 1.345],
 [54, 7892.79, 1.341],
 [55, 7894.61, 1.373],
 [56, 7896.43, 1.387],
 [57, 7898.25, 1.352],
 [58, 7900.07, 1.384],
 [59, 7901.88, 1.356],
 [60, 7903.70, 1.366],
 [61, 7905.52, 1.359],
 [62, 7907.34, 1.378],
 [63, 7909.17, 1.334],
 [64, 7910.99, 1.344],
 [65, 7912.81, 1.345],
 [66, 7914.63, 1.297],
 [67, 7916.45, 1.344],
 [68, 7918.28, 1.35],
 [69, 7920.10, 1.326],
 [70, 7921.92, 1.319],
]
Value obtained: 0.2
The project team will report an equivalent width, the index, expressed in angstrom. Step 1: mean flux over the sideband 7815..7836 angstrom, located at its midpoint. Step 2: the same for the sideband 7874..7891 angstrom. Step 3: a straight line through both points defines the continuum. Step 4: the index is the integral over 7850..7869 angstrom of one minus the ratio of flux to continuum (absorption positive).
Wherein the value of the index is 0.1 angstrom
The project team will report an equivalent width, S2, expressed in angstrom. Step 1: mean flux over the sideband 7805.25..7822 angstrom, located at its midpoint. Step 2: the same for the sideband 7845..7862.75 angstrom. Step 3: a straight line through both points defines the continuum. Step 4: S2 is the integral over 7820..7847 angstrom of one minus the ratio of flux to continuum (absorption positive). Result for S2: 0.9 angstrom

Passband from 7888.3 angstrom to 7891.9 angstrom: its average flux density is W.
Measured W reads 1.34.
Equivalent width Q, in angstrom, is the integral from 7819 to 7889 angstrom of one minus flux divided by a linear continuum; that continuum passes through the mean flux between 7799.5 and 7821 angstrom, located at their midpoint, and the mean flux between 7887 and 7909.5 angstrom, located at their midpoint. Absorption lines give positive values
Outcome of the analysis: 1.0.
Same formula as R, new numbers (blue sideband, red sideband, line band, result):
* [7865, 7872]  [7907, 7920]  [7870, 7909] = -0.8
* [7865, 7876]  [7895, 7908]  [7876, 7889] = -0.2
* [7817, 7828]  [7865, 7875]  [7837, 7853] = 0.2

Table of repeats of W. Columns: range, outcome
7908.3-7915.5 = 1.33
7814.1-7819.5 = 1.34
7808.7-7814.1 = 1.31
